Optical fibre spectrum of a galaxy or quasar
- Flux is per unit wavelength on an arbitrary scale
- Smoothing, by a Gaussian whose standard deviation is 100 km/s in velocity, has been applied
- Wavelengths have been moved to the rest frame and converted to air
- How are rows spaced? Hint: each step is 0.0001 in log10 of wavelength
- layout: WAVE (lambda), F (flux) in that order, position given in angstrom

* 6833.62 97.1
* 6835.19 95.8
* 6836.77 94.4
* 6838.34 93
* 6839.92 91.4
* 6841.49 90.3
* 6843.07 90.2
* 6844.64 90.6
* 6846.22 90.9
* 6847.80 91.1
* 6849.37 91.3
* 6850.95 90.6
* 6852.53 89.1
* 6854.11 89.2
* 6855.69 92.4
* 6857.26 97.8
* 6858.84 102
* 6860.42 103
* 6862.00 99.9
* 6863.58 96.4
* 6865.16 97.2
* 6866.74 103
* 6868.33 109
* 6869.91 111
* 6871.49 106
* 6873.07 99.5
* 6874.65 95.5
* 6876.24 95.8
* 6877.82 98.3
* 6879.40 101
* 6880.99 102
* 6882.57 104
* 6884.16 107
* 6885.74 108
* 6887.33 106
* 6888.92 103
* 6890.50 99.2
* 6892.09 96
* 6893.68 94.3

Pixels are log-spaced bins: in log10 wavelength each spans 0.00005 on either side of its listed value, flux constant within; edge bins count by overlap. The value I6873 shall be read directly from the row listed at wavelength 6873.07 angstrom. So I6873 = 99.5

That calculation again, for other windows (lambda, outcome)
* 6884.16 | 107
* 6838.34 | 93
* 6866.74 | 103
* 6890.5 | 99.2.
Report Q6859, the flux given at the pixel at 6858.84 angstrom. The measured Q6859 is 102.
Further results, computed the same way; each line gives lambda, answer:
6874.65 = 95.5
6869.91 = 111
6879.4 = 101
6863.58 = 96.4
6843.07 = 90.2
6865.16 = 97.2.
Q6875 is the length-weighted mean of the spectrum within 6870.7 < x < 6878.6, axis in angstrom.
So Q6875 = 99.1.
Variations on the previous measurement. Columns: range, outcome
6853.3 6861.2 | 96.9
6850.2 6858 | 91.8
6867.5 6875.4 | 104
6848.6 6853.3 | 90.2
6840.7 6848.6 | 90.7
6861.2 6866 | 97.9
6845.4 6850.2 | 91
